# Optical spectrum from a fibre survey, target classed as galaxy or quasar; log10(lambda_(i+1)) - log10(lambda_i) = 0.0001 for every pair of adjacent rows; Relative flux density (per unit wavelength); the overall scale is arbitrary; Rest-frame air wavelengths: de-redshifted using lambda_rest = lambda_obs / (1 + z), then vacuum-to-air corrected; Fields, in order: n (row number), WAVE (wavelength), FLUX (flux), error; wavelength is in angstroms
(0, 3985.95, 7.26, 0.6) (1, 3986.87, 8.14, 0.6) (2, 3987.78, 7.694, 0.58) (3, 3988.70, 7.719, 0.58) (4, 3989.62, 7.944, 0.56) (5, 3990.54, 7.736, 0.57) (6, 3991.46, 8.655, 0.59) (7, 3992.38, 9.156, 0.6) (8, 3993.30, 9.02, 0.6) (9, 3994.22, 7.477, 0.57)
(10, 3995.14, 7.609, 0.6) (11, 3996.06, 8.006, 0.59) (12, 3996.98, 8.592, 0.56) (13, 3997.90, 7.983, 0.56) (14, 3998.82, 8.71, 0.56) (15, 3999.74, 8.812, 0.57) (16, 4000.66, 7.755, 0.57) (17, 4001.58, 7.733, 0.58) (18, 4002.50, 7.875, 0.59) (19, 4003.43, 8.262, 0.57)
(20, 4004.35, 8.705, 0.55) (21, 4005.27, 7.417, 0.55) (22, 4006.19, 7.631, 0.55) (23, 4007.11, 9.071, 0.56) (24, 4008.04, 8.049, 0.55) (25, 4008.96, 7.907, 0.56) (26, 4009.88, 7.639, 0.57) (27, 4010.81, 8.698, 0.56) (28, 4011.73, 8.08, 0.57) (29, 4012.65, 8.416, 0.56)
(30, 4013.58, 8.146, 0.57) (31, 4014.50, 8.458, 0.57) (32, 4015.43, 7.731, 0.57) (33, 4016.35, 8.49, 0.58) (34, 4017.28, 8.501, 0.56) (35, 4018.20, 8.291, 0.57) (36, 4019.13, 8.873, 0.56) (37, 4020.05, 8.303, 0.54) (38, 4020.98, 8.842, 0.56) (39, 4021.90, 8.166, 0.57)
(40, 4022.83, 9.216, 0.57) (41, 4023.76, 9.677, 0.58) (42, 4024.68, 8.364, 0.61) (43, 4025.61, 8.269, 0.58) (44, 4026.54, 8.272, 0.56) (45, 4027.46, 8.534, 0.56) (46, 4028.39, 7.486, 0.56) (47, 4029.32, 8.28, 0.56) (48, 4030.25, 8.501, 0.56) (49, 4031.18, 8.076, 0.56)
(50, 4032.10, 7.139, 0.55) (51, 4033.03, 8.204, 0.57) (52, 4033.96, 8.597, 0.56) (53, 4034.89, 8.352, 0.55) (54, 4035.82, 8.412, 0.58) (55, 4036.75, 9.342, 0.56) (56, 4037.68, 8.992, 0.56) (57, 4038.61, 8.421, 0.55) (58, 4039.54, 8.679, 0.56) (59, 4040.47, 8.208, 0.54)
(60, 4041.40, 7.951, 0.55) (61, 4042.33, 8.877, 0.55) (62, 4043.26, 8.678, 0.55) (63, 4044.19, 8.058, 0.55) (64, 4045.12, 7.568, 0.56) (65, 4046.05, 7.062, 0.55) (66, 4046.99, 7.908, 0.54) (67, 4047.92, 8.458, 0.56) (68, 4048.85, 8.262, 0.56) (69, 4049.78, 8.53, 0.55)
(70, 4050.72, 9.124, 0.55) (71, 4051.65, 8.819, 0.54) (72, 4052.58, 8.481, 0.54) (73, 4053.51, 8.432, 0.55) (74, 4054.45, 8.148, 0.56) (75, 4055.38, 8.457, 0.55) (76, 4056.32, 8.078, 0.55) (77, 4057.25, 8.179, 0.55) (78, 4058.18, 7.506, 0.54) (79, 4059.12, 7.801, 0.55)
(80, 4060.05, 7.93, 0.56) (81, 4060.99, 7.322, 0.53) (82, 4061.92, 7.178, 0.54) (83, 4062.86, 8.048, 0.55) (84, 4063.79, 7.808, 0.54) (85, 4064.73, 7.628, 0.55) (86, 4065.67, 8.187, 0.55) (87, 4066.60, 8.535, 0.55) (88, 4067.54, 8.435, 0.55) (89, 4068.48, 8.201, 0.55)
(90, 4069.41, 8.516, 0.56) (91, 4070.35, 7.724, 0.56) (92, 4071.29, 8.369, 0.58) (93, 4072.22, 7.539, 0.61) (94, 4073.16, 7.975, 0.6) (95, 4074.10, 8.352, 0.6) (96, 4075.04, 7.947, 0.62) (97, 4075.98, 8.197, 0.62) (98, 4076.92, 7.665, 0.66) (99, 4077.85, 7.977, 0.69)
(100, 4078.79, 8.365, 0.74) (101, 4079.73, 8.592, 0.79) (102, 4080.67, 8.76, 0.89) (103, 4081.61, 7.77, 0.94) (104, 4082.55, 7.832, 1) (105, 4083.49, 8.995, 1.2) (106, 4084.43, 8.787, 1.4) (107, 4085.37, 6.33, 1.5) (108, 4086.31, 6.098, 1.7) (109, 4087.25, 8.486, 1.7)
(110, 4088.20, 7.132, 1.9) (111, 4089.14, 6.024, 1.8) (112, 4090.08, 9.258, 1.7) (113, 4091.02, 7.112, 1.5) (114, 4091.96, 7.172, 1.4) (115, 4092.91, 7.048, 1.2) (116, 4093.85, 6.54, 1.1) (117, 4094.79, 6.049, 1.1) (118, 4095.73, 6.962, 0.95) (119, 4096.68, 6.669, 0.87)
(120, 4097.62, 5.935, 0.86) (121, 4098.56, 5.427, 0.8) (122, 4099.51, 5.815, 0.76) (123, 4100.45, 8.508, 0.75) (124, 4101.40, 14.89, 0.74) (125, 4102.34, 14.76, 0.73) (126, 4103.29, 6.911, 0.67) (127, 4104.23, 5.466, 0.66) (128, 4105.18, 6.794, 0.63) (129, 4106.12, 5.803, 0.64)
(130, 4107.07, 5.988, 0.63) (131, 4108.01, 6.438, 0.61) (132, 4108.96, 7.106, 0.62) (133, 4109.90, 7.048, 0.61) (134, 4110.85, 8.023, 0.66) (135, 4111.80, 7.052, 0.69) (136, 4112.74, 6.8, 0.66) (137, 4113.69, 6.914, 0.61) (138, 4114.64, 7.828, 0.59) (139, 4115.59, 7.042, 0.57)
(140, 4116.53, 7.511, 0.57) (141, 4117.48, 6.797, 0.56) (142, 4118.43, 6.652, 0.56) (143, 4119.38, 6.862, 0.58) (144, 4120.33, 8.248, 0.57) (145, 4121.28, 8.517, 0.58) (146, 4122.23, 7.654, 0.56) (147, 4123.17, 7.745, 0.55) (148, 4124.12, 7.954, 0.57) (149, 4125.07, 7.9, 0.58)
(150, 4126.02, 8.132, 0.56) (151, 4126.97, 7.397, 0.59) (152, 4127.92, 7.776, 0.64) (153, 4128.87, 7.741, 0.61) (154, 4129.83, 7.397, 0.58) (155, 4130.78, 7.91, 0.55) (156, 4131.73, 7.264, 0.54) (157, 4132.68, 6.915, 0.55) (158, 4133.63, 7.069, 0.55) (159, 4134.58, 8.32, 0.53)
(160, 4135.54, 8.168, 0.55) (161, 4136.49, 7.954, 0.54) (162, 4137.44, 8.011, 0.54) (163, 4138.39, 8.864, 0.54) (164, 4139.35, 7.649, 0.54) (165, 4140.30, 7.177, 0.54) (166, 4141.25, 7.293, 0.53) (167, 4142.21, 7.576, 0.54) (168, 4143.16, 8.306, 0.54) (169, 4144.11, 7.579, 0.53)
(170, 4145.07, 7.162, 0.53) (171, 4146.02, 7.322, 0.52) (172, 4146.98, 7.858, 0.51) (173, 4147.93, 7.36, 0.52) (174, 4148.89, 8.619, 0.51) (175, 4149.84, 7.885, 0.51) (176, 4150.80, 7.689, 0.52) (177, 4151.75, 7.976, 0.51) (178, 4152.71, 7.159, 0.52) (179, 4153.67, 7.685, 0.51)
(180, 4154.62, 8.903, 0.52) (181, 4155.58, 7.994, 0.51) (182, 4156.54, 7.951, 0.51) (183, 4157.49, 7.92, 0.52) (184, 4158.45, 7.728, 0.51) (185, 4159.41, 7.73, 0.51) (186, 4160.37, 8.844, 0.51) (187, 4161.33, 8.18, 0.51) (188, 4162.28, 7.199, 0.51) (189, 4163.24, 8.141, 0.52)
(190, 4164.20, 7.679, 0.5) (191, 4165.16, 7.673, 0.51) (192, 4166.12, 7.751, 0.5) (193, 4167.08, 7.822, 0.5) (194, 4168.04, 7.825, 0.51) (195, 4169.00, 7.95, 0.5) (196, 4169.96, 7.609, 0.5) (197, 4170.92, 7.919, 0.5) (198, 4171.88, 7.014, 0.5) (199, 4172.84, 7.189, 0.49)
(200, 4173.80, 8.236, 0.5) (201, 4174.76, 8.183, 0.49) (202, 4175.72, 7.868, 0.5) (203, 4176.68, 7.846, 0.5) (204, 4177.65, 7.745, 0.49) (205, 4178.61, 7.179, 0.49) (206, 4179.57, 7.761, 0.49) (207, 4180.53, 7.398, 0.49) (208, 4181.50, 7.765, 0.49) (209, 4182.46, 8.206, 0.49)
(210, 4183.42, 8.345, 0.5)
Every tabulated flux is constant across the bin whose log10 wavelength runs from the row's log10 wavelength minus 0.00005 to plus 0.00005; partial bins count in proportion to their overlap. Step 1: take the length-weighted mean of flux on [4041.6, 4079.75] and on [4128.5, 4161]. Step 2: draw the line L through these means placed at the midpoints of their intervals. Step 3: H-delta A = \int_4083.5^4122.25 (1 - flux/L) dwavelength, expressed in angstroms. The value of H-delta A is 2.7 angstroms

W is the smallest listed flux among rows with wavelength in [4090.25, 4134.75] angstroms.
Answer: 5.427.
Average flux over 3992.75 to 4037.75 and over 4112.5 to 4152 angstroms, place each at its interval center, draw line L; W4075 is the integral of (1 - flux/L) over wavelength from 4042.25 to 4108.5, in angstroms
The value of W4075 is 0.9 angstroms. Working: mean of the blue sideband 8.3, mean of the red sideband 7.64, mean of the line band 7.86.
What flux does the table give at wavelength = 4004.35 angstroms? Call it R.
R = 8.705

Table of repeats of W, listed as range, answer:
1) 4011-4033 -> 7.139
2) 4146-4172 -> 7.014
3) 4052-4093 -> 6.024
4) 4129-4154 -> 6.915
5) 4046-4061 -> 7.062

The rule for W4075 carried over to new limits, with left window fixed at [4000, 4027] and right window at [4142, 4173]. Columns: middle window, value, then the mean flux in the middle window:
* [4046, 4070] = 0.1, 8.13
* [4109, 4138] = 1.4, 7.55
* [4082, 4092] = 0.6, 7.59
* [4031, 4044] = -0.3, 8.43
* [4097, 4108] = 0.3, 7.77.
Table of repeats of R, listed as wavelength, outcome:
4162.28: 7.199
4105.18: 6.794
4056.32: 8.078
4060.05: 7.93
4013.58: 8.146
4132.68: 6.915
